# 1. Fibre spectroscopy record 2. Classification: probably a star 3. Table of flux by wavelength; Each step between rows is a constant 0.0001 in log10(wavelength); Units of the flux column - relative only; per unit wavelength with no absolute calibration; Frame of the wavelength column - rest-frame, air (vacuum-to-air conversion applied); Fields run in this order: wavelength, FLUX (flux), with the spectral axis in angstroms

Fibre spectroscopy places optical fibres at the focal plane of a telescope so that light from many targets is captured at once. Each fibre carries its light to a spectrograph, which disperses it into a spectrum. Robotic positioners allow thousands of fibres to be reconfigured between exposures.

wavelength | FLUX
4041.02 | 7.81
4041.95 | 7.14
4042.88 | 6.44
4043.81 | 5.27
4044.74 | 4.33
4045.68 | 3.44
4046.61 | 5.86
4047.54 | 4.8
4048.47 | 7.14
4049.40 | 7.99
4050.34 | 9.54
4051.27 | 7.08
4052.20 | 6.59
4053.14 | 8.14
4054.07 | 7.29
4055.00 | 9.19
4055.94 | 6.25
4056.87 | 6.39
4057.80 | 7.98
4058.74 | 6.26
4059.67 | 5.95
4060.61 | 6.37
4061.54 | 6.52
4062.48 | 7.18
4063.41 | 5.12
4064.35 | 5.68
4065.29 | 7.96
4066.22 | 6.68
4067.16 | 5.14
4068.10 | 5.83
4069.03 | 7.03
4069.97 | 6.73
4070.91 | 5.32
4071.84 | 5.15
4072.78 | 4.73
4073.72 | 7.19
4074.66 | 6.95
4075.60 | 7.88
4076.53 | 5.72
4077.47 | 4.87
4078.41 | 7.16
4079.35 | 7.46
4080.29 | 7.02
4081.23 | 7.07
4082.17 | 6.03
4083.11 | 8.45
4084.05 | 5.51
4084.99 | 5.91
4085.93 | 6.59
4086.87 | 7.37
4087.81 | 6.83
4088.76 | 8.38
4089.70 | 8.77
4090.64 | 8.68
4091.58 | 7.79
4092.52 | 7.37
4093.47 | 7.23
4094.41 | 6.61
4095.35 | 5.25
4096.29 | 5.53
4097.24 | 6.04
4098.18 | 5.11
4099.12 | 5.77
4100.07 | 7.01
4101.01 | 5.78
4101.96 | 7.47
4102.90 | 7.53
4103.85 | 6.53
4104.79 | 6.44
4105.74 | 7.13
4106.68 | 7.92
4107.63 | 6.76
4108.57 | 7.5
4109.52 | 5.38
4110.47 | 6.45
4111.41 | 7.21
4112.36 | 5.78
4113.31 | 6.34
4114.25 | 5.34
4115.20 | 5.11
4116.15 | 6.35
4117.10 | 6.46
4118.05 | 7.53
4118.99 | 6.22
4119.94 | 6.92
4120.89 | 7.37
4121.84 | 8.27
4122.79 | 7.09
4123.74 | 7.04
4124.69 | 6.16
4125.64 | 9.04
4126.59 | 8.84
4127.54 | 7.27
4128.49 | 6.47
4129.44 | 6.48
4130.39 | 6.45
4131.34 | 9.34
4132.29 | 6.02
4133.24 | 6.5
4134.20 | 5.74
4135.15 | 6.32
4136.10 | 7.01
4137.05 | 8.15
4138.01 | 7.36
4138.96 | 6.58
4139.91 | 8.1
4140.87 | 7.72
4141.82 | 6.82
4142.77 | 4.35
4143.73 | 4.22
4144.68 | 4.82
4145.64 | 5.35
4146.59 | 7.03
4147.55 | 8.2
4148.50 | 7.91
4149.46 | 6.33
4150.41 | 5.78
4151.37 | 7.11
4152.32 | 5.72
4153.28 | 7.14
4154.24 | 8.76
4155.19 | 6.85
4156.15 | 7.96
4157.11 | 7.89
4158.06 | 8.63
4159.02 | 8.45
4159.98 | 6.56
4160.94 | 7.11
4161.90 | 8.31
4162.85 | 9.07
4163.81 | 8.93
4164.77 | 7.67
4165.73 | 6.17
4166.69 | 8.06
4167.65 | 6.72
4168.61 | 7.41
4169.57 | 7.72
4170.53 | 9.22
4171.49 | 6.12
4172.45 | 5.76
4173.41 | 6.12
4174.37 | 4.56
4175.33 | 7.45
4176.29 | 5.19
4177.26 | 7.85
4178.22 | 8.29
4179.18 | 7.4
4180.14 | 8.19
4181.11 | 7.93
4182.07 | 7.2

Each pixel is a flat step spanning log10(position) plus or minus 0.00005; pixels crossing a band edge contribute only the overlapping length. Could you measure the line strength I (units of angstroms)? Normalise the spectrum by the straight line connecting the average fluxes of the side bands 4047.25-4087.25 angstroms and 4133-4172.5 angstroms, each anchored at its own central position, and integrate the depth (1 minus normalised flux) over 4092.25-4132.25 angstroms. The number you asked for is 0.9 angstroms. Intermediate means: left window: 6.69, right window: 7.1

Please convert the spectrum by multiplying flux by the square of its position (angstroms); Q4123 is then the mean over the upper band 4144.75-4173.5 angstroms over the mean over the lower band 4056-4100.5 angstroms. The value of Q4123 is 1.2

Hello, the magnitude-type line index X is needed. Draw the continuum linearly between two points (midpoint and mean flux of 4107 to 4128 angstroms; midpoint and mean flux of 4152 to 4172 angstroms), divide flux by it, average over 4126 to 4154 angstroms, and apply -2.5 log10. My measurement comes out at 0.076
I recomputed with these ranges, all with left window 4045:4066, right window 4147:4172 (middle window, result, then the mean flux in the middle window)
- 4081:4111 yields 0.96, 6.82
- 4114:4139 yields 1.08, 6.96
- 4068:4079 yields 1.01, 6.24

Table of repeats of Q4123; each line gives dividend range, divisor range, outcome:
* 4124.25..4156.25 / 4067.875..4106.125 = 1.06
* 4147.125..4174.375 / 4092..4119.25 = 1.17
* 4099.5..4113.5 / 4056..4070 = 1.07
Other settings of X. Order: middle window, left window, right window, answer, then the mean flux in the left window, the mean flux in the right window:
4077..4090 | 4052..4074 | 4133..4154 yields -0.06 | 6.52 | 6.58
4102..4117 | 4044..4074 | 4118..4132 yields 0.09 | 6.45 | 7.35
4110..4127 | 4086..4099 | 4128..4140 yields 0.01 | 6.95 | 6.93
